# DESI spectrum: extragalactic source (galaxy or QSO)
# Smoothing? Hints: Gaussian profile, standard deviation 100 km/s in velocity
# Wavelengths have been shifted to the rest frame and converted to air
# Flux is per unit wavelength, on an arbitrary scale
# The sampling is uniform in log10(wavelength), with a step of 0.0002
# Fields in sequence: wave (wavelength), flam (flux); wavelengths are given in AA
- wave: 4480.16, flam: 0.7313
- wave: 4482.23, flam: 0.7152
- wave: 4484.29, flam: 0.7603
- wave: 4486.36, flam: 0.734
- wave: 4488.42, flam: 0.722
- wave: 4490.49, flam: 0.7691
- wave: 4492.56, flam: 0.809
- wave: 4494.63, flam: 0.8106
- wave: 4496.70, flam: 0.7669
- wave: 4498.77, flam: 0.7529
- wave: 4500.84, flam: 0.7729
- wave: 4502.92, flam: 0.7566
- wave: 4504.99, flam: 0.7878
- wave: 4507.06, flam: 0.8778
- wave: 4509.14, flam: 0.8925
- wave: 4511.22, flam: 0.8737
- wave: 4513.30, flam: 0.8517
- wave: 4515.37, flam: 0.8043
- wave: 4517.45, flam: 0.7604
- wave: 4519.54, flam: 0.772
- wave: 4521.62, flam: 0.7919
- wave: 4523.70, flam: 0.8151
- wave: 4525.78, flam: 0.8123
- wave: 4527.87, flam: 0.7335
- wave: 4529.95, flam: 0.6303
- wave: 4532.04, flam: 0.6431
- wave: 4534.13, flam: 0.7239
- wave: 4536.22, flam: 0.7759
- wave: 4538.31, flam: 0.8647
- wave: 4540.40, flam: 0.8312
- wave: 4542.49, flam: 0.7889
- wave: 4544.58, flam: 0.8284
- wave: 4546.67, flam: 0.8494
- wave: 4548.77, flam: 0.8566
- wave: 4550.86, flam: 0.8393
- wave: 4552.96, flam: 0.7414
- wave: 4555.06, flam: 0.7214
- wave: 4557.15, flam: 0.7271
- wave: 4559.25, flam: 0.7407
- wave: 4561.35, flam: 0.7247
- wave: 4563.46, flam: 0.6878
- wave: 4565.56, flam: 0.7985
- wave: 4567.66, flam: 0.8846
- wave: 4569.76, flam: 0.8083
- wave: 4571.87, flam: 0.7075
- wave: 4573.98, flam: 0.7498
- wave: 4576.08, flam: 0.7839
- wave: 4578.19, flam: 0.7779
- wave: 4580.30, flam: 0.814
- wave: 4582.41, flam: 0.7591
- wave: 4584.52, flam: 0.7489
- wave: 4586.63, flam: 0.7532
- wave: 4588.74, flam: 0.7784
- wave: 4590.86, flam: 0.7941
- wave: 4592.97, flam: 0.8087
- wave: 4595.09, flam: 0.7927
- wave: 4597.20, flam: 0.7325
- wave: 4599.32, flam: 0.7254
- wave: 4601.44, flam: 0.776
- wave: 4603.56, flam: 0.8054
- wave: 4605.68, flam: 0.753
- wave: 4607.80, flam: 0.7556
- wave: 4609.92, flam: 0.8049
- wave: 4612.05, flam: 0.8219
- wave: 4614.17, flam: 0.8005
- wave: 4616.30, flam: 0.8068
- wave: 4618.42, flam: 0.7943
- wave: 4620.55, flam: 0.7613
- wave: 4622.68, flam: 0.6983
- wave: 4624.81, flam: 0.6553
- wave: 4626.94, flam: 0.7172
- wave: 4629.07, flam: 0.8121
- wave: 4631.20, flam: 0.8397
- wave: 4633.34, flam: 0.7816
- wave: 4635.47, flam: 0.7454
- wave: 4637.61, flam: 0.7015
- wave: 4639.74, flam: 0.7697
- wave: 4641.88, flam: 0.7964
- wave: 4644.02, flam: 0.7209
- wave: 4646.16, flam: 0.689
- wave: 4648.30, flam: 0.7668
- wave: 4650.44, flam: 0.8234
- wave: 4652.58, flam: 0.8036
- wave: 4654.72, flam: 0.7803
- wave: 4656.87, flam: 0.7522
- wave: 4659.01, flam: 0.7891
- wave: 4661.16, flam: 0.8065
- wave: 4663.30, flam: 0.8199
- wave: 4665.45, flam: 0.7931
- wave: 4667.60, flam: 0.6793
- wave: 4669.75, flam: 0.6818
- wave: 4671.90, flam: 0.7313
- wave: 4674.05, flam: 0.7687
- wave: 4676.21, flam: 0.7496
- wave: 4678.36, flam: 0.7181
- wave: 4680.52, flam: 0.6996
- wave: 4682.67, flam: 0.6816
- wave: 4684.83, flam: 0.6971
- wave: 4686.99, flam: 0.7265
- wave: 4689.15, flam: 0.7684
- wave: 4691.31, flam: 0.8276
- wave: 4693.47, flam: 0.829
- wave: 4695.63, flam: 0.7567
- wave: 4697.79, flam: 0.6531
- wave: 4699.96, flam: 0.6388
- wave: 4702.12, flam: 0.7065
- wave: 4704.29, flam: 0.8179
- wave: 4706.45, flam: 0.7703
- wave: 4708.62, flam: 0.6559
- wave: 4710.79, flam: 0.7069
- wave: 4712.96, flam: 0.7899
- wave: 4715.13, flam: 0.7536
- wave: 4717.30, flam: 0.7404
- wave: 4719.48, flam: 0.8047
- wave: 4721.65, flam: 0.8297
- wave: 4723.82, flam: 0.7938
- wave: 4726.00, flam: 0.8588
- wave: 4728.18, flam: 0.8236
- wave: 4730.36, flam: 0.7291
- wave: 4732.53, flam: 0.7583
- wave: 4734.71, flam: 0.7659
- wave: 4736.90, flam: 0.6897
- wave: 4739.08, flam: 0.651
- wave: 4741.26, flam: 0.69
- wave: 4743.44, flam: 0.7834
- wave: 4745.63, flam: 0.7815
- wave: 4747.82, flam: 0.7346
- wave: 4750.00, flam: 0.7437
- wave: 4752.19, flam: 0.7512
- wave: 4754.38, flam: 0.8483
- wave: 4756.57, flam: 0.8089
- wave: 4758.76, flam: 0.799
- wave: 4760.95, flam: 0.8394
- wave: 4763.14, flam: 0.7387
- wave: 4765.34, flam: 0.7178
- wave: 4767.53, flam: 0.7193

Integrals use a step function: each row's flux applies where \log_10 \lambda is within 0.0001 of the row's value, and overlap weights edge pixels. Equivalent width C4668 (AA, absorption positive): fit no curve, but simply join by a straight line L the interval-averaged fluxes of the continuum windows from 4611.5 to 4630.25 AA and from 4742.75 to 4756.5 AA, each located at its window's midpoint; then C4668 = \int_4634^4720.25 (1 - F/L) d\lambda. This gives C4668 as 2.3 AA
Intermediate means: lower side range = 0.762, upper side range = 0.776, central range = 0.748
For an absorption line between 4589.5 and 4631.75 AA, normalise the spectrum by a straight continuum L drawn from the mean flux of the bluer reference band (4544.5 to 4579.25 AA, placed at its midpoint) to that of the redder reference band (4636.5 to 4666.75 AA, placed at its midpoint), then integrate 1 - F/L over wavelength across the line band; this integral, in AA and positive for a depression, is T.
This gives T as 0.1 AA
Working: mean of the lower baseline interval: 0.777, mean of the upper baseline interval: 0.772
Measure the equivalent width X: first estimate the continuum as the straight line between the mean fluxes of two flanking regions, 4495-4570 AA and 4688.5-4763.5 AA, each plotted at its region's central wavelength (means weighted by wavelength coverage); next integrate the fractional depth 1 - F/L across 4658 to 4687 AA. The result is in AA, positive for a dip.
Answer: 1.1 AA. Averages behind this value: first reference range 0.786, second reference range 0.761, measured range 0.739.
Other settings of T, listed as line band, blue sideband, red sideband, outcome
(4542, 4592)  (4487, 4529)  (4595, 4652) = 0.2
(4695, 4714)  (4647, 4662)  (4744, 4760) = 1.5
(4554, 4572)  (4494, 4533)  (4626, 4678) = 0.4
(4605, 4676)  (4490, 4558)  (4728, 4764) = 0.9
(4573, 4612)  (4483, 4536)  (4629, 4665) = 0.1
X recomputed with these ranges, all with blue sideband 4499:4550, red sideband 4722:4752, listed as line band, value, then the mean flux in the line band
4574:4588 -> 0.2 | 0.772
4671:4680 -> 0.3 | 0.739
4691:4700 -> 0.2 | 0.745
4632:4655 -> 0.3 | 0.762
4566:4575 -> 0.0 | 0.788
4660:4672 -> 0.2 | 0.754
